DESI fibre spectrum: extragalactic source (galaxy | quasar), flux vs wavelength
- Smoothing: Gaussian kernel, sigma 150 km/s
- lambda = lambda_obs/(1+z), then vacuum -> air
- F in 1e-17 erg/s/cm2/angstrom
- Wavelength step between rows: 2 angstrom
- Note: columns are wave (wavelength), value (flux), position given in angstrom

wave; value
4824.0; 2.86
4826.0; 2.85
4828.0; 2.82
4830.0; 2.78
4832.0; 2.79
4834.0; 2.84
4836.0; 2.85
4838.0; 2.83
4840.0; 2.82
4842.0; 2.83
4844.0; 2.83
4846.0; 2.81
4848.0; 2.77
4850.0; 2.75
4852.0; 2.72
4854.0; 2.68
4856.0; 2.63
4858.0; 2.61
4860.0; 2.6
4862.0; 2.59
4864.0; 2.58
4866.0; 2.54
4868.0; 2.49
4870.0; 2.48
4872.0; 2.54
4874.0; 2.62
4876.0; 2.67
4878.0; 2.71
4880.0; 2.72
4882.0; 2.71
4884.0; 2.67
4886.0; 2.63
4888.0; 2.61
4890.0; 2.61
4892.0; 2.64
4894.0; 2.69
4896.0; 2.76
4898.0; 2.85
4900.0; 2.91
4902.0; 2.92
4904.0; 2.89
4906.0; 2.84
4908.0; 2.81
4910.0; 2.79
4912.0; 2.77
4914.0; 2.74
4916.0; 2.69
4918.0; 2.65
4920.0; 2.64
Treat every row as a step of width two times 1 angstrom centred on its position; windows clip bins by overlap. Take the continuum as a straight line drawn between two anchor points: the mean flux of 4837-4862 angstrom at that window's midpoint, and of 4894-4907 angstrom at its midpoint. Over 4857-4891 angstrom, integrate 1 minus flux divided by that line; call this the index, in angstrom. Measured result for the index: 2.2 angstrom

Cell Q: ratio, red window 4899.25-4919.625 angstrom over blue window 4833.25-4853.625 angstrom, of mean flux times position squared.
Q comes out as 1.03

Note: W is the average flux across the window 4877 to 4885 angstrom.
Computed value 2.7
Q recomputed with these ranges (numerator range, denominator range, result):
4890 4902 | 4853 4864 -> 1.07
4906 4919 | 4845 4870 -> 1.06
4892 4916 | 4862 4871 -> 1.13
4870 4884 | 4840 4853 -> 0.96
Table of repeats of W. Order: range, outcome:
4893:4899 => 2.77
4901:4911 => 2.85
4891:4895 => 2.67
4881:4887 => 2.67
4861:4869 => 2.55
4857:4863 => 2.6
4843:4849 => 2.8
